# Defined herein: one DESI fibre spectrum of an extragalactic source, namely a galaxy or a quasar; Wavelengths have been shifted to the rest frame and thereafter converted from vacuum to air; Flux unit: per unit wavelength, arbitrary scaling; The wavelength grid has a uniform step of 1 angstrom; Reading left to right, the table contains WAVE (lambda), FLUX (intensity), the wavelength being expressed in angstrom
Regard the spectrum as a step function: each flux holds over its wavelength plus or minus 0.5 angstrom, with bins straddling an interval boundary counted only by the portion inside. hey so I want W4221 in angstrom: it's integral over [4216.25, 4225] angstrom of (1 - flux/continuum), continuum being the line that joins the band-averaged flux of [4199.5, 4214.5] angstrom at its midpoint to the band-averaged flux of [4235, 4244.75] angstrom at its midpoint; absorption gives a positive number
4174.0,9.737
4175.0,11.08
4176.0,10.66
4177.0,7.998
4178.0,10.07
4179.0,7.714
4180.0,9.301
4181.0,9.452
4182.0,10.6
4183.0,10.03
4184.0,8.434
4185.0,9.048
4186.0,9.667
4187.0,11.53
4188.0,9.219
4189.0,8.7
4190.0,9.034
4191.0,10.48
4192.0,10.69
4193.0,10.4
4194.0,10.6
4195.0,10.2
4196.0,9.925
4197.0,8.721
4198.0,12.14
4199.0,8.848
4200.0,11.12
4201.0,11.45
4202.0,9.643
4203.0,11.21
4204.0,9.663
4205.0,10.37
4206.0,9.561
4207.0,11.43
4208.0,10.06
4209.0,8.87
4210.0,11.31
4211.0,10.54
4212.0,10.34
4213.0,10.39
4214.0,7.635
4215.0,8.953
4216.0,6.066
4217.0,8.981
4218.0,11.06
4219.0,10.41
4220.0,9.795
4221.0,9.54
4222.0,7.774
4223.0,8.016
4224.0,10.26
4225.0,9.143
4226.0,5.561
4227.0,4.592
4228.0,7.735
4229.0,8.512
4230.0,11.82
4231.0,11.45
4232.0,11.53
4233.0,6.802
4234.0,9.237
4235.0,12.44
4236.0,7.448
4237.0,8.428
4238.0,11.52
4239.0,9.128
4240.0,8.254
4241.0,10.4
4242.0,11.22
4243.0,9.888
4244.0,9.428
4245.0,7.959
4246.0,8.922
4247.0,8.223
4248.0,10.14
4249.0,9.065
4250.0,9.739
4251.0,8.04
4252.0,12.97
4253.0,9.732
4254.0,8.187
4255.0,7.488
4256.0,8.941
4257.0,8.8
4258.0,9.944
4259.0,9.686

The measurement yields 0.5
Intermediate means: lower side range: 10.2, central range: 9.36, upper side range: 9.63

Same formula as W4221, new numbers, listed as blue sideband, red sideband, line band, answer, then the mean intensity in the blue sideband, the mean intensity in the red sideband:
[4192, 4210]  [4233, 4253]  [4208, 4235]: 2.0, 10.3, 9.54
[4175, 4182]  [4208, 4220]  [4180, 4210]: -1.8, 9.43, 9.54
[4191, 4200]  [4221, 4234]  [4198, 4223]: -0.8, 10.3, 8.66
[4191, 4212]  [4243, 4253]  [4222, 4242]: 1.3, 10.3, 9.43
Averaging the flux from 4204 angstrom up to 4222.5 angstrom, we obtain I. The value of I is 9.62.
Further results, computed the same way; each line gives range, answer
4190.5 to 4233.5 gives 9.62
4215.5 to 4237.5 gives 8.94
